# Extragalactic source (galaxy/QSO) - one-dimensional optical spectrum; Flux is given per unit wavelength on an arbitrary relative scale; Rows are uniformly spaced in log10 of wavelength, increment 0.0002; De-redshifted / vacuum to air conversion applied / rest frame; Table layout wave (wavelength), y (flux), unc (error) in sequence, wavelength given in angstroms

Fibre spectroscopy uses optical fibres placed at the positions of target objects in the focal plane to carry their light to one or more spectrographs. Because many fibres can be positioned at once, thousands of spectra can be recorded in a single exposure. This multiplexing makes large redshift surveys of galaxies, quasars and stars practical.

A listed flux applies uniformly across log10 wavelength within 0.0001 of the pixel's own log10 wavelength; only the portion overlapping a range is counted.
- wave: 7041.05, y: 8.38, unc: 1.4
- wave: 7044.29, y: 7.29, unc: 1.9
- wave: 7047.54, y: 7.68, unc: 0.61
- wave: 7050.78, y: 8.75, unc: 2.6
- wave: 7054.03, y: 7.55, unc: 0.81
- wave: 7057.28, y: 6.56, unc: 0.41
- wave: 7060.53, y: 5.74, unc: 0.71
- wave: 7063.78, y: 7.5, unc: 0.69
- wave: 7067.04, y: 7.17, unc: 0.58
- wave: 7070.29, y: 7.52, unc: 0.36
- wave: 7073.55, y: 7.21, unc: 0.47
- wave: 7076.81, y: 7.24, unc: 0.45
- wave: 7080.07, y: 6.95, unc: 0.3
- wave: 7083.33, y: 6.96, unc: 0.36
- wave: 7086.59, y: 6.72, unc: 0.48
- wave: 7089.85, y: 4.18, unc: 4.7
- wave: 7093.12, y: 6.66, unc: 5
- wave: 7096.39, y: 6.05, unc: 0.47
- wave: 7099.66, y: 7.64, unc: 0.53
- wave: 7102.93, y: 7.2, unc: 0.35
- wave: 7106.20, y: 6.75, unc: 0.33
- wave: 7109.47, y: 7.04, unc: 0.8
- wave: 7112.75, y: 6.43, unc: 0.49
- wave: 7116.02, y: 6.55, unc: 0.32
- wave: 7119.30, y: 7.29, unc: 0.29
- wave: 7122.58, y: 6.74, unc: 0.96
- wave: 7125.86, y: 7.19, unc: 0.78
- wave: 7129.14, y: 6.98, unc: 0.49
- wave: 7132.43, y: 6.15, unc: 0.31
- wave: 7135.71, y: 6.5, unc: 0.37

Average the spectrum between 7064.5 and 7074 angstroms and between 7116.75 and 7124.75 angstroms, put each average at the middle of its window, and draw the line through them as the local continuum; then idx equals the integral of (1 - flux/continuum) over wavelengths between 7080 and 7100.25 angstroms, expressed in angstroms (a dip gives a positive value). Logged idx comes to 2.3 angstroms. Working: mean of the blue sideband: 7.33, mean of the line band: 6.35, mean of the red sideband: 6.97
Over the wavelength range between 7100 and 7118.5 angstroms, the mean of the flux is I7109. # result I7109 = 6.88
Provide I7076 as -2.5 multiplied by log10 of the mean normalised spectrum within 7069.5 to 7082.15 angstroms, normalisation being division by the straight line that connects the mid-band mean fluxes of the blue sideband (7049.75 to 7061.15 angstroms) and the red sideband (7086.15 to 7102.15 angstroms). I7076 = -0.08 mag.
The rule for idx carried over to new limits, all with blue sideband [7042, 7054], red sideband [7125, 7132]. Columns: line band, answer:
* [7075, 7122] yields 3.7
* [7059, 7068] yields 1.1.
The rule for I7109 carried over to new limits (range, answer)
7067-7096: 6.68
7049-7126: 6.9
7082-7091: 6.02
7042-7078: 7.31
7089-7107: 6.49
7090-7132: 6.76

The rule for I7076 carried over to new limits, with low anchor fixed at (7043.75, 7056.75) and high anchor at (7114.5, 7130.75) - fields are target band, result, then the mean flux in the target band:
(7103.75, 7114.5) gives 0.051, 6.78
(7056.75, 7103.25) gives 0.104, 6.74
